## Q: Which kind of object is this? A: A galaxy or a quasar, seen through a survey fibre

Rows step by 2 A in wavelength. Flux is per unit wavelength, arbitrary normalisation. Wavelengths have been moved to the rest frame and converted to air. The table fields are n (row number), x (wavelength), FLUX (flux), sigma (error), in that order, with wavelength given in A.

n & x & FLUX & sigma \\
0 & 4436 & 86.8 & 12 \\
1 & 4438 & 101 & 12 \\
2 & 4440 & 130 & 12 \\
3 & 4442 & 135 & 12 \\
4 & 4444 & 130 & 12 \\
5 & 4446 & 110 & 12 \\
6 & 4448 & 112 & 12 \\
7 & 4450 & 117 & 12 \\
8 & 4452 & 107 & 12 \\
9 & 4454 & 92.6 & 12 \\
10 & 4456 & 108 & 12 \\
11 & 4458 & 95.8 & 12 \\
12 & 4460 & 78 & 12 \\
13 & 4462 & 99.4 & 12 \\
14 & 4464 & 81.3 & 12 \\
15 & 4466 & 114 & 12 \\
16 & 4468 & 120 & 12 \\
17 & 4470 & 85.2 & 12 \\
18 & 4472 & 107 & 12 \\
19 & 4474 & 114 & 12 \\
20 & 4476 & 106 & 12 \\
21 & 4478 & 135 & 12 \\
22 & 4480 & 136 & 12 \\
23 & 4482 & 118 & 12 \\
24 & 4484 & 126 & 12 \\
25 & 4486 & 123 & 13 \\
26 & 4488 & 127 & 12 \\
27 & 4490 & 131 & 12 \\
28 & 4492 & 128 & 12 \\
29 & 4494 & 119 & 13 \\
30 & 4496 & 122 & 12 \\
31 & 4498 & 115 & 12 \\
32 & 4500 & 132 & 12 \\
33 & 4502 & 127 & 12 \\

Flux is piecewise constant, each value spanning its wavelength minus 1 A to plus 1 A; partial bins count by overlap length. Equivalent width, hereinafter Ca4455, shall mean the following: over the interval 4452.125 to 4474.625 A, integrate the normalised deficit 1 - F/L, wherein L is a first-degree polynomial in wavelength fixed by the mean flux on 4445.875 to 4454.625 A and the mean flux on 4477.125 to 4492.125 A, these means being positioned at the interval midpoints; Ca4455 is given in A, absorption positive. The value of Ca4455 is 3.13 A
